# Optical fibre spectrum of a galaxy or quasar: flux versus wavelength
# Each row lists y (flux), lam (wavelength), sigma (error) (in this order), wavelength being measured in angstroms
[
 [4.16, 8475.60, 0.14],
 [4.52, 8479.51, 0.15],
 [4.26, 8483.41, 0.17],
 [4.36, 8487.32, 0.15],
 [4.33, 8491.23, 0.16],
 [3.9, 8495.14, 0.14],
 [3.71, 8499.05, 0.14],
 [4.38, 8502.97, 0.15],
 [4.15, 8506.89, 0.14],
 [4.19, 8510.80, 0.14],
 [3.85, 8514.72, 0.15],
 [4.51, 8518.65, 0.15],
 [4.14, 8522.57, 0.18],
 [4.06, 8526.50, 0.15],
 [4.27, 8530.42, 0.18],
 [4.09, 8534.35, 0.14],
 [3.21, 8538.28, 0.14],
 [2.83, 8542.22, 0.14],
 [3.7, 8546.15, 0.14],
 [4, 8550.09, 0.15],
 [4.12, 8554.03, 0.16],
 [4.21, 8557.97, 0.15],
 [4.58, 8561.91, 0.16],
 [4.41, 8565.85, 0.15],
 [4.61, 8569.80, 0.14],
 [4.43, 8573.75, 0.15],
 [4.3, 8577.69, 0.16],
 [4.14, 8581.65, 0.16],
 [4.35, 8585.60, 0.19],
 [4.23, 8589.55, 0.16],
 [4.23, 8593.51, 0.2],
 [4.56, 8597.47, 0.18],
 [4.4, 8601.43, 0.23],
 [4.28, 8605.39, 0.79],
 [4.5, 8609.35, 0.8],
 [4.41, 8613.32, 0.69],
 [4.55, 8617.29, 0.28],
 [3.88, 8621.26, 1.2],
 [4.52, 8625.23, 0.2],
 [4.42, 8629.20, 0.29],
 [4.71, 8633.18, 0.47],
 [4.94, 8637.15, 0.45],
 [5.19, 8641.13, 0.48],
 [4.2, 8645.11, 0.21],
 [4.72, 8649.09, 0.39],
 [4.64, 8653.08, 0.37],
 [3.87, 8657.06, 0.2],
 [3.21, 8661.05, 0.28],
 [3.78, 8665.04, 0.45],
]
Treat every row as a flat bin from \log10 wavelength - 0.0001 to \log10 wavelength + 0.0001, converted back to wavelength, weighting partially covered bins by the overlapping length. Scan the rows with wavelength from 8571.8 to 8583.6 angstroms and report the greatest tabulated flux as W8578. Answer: 4.43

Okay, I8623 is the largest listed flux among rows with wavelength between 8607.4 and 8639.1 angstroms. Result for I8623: 4.94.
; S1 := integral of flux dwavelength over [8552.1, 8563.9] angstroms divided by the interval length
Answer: 4.31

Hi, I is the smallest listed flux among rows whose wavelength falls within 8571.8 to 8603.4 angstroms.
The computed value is 4.14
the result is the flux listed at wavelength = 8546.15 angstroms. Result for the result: 3.7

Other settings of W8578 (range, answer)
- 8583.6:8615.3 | 4.56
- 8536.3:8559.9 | 4.21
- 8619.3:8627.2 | 4.52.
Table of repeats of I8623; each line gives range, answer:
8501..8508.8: 4.38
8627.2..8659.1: 5.19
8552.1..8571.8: 4.61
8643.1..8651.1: 4.72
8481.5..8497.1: 4.36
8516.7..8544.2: 4.51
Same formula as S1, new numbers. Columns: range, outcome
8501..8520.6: 4.21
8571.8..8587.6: 4.31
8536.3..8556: 3.57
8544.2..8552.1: 3.85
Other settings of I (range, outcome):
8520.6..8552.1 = 2.83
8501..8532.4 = 3.85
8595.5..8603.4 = 4.4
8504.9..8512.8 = 4.15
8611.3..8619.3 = 4.41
